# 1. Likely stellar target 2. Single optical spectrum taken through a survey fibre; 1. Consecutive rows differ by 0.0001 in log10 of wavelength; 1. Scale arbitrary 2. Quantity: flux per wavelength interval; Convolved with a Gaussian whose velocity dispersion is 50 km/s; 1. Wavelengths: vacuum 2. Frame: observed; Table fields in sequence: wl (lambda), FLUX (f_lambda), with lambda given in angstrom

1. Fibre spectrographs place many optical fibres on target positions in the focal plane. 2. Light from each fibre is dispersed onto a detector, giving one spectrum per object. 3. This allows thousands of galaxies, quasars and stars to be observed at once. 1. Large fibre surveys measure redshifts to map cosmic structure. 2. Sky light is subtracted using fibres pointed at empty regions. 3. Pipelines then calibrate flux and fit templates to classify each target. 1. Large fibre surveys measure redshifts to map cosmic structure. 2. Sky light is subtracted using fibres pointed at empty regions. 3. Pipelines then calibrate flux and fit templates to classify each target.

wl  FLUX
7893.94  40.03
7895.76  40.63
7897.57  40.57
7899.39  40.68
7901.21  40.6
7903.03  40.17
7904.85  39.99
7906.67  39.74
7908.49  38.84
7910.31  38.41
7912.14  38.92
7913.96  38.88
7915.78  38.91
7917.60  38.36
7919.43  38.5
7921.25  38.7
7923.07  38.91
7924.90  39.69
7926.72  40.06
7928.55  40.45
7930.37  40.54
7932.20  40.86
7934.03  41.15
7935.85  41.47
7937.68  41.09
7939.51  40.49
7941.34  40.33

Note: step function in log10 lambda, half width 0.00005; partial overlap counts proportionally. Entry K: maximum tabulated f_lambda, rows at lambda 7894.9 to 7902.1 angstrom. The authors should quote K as 40.68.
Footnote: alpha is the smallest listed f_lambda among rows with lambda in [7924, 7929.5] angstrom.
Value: 39.69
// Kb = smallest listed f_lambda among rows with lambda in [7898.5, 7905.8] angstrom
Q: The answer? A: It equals 39.99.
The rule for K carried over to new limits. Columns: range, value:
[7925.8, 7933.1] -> 40.86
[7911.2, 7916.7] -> 38.92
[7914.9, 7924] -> 38.91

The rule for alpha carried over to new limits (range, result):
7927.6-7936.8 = 40.45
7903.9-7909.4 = 38.84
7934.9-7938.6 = 41.09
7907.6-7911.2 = 38.41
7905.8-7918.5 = 38.36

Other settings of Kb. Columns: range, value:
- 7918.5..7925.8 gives 38.5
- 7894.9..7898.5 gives 40.57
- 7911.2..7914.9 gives 38.88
